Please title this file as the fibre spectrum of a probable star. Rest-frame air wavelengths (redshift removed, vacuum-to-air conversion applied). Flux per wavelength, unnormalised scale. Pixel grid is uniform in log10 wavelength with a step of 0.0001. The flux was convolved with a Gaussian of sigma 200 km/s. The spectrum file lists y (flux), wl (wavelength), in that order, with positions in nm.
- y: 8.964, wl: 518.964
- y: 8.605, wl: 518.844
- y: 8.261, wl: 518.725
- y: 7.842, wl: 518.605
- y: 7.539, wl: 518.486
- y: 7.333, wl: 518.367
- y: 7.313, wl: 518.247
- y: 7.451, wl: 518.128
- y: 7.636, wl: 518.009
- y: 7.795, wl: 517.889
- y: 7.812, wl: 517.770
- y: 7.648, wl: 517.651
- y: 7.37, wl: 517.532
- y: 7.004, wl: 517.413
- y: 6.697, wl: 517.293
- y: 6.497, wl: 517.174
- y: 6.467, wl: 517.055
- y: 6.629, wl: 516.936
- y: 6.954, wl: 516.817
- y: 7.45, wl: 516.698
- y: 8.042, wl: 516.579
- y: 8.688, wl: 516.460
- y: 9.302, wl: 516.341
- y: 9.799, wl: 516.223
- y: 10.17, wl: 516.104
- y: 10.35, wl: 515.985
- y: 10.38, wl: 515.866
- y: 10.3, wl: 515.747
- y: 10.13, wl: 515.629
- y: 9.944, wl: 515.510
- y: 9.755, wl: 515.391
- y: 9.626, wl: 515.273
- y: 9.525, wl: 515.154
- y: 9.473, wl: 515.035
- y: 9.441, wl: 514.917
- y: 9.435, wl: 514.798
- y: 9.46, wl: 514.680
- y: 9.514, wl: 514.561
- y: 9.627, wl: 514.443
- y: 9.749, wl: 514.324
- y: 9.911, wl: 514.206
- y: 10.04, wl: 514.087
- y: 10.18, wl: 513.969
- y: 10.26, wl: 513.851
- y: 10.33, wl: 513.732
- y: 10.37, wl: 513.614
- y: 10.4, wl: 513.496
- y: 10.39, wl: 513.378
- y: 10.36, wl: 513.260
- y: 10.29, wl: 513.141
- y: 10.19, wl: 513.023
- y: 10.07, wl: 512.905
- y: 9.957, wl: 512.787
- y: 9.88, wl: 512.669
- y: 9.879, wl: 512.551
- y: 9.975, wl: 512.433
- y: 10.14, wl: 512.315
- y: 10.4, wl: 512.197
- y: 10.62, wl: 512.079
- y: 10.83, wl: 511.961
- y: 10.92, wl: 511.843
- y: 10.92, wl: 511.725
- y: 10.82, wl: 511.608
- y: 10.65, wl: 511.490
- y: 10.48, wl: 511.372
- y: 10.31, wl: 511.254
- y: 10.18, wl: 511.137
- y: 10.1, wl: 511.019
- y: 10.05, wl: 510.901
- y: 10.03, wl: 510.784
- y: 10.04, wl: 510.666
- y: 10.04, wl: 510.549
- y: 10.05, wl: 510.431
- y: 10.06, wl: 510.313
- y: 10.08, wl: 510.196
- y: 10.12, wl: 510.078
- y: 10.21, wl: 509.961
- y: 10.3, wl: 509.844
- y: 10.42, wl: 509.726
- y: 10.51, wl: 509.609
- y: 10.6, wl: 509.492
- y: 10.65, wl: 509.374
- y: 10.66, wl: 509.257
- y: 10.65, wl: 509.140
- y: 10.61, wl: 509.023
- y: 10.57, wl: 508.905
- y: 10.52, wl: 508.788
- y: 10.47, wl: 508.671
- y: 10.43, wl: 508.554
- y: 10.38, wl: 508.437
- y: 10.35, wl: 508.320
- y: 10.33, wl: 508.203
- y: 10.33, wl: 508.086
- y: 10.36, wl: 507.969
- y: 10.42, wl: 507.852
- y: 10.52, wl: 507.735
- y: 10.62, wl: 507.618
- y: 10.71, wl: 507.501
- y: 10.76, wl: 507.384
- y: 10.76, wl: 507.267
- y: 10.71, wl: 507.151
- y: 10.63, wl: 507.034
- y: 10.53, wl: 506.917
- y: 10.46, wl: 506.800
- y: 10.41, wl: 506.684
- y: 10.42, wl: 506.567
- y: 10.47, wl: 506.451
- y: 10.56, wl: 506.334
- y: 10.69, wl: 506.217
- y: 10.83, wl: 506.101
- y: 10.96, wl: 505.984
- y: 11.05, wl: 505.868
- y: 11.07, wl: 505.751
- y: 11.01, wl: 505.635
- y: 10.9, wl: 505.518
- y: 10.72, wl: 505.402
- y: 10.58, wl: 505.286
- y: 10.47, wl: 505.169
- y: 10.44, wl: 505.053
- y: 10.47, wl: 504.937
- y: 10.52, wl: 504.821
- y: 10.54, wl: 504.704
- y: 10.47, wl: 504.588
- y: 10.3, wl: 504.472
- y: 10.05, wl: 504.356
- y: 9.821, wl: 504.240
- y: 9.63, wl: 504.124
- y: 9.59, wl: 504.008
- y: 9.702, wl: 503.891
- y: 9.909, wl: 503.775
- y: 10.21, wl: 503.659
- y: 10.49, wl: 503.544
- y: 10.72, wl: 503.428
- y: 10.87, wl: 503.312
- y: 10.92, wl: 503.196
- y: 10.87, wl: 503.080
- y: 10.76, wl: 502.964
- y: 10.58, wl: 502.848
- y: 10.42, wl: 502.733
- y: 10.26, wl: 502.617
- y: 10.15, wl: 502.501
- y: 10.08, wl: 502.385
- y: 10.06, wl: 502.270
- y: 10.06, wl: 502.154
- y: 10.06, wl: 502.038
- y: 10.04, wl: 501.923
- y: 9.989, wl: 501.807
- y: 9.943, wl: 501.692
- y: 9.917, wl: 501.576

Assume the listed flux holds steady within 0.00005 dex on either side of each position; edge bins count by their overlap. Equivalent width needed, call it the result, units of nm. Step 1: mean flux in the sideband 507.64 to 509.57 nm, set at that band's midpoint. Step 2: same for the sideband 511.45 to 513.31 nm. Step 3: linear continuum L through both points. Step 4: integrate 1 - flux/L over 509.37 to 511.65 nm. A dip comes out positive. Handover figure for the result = 0.03 nm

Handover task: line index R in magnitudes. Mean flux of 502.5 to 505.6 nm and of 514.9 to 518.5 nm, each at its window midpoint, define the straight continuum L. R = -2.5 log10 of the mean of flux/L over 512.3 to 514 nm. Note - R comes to -0.14 mag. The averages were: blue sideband 10.4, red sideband 8.4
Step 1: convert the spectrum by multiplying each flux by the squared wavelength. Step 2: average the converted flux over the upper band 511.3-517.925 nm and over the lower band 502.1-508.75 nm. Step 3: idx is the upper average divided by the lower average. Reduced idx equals 0.9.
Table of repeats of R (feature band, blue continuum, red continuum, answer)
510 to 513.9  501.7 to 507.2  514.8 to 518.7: -0.12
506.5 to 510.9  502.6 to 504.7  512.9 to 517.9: -0.06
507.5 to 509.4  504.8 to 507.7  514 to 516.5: -0.01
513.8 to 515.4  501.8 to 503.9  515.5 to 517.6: -0.12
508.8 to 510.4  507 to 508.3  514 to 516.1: -0.01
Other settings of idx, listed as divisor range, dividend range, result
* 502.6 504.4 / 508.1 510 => 1.04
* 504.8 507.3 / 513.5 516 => 0.96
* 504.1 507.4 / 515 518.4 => 0.83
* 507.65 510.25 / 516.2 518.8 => 0.75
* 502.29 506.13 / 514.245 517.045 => 0.92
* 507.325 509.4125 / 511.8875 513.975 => 0.99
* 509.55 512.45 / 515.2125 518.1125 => 0.83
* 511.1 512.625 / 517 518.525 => 0.71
